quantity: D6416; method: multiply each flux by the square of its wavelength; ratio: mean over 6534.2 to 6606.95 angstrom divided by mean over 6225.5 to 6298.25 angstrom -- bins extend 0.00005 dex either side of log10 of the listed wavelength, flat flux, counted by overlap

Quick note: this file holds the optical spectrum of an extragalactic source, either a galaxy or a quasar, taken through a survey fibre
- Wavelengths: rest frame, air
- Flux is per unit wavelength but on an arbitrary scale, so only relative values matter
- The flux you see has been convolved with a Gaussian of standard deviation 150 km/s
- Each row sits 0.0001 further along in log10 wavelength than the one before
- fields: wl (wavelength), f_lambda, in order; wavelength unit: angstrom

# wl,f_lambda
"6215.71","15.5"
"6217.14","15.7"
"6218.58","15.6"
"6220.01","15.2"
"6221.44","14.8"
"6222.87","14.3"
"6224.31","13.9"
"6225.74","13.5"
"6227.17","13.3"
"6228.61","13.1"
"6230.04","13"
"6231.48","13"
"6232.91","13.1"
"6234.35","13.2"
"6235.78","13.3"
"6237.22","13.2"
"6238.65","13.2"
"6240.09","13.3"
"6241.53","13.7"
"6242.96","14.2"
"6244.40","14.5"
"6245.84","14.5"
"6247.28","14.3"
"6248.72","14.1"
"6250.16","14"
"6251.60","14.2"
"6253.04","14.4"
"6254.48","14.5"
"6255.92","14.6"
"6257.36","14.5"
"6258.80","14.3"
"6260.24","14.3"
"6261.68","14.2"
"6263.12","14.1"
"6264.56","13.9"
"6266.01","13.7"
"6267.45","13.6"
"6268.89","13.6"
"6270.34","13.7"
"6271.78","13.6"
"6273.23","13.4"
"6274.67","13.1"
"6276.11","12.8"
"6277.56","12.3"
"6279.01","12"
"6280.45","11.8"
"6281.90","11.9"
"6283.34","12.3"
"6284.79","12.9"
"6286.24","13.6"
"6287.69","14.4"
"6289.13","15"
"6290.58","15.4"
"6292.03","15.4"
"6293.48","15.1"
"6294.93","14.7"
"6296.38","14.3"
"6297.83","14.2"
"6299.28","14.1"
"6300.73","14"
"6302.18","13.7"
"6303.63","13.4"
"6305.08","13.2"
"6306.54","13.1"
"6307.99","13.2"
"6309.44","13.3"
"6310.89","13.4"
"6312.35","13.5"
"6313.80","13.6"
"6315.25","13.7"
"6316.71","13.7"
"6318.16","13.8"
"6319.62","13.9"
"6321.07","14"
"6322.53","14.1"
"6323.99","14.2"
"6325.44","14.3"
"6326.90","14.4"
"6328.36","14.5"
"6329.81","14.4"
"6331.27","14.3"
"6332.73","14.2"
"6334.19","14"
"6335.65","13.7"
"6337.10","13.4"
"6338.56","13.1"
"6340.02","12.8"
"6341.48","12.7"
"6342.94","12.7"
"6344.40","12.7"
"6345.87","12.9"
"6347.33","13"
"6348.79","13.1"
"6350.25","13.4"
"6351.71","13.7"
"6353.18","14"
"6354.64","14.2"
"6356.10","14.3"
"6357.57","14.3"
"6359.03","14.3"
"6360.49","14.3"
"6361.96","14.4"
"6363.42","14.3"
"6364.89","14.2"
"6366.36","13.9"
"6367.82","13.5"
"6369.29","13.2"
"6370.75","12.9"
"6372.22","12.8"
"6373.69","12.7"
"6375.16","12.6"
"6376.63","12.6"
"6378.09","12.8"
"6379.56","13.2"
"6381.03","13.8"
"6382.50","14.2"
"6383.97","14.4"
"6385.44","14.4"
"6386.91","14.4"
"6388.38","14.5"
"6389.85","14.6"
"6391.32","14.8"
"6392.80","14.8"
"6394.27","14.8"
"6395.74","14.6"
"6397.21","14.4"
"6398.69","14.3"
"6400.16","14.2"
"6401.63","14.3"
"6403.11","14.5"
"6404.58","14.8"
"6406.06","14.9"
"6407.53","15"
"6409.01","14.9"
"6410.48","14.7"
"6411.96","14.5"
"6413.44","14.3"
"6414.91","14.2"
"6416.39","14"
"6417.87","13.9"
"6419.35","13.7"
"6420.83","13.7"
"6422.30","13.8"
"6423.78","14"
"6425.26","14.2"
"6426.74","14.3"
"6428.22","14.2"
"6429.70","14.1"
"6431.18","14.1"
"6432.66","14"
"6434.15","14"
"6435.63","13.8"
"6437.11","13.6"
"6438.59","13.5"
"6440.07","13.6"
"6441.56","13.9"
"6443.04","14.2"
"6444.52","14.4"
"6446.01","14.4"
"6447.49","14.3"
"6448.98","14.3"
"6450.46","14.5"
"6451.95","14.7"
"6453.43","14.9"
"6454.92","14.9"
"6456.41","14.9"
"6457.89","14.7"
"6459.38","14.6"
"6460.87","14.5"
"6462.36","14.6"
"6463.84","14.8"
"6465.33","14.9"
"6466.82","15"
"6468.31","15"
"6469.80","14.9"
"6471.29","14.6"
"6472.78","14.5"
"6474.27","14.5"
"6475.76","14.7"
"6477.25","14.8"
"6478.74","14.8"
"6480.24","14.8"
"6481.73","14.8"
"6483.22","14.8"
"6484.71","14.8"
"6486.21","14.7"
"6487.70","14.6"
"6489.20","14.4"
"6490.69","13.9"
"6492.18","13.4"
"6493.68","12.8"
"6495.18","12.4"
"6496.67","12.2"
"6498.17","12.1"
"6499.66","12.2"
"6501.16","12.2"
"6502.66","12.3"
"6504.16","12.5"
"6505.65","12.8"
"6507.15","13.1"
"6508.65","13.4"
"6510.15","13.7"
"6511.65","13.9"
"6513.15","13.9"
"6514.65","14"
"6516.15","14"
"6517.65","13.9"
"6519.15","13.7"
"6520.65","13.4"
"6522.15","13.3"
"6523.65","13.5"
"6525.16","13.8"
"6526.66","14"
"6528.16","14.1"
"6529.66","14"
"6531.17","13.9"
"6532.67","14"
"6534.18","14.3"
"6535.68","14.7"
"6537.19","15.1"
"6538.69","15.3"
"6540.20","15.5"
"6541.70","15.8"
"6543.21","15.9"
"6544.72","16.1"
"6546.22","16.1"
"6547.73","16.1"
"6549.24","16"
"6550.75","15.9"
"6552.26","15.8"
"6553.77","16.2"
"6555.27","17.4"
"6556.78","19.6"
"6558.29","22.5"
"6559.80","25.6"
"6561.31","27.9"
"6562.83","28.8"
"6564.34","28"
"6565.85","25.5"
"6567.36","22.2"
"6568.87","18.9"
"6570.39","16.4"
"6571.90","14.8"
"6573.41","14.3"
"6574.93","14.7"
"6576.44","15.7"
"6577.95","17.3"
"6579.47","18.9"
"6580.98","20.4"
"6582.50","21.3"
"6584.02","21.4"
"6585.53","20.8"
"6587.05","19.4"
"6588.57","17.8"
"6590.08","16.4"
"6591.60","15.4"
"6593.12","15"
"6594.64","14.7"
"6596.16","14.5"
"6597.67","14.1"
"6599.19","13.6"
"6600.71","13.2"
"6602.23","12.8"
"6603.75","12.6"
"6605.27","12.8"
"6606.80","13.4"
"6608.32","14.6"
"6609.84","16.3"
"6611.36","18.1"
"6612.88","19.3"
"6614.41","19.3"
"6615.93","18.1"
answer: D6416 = 1.4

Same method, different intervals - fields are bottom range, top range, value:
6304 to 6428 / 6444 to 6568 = 1.16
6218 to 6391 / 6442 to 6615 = 1.22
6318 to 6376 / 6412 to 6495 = 1.08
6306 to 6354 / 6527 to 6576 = 1.40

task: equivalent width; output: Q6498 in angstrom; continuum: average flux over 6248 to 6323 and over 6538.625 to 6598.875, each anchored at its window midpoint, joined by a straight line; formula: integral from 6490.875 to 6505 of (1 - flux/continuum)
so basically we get 3.85 angstrom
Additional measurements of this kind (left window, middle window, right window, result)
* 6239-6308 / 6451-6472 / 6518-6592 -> 1.9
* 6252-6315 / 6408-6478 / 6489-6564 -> 2.0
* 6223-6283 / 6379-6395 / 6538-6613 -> 0.9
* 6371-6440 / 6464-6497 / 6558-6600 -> 3.8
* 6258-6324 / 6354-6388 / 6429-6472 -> 0.8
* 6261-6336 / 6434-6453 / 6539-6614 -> 2.0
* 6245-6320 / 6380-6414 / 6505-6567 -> 1.1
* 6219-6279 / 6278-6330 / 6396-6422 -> 0.8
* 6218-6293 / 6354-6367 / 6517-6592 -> 0.7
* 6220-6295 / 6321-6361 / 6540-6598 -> 3.4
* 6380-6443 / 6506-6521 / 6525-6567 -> 2.9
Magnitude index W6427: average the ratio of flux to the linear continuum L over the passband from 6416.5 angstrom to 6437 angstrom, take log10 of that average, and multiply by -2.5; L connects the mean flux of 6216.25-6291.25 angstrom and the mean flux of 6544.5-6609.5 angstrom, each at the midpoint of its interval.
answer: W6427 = 0.142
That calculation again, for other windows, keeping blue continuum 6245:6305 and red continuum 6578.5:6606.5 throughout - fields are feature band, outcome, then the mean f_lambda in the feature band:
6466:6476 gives 0.046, 14.7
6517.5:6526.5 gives 0.161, 13.6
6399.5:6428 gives 0.047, 14.3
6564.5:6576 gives -0.150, 18.6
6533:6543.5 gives 0.054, 15.1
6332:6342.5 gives 0.073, 13.4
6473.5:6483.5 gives 0.051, 14.7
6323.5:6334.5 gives -0.002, 14.3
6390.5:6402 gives 0.020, 14.5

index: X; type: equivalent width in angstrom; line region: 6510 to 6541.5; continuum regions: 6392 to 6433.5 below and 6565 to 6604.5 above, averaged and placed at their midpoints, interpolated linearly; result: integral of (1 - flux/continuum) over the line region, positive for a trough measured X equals 3.9 angstrom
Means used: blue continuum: 14.3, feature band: 14.1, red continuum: 17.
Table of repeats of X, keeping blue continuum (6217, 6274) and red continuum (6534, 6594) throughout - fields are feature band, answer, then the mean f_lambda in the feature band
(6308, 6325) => 1.4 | 13.7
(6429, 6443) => 2.3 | 13.9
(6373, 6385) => 1.9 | 13.3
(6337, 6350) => 2.0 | 12.9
